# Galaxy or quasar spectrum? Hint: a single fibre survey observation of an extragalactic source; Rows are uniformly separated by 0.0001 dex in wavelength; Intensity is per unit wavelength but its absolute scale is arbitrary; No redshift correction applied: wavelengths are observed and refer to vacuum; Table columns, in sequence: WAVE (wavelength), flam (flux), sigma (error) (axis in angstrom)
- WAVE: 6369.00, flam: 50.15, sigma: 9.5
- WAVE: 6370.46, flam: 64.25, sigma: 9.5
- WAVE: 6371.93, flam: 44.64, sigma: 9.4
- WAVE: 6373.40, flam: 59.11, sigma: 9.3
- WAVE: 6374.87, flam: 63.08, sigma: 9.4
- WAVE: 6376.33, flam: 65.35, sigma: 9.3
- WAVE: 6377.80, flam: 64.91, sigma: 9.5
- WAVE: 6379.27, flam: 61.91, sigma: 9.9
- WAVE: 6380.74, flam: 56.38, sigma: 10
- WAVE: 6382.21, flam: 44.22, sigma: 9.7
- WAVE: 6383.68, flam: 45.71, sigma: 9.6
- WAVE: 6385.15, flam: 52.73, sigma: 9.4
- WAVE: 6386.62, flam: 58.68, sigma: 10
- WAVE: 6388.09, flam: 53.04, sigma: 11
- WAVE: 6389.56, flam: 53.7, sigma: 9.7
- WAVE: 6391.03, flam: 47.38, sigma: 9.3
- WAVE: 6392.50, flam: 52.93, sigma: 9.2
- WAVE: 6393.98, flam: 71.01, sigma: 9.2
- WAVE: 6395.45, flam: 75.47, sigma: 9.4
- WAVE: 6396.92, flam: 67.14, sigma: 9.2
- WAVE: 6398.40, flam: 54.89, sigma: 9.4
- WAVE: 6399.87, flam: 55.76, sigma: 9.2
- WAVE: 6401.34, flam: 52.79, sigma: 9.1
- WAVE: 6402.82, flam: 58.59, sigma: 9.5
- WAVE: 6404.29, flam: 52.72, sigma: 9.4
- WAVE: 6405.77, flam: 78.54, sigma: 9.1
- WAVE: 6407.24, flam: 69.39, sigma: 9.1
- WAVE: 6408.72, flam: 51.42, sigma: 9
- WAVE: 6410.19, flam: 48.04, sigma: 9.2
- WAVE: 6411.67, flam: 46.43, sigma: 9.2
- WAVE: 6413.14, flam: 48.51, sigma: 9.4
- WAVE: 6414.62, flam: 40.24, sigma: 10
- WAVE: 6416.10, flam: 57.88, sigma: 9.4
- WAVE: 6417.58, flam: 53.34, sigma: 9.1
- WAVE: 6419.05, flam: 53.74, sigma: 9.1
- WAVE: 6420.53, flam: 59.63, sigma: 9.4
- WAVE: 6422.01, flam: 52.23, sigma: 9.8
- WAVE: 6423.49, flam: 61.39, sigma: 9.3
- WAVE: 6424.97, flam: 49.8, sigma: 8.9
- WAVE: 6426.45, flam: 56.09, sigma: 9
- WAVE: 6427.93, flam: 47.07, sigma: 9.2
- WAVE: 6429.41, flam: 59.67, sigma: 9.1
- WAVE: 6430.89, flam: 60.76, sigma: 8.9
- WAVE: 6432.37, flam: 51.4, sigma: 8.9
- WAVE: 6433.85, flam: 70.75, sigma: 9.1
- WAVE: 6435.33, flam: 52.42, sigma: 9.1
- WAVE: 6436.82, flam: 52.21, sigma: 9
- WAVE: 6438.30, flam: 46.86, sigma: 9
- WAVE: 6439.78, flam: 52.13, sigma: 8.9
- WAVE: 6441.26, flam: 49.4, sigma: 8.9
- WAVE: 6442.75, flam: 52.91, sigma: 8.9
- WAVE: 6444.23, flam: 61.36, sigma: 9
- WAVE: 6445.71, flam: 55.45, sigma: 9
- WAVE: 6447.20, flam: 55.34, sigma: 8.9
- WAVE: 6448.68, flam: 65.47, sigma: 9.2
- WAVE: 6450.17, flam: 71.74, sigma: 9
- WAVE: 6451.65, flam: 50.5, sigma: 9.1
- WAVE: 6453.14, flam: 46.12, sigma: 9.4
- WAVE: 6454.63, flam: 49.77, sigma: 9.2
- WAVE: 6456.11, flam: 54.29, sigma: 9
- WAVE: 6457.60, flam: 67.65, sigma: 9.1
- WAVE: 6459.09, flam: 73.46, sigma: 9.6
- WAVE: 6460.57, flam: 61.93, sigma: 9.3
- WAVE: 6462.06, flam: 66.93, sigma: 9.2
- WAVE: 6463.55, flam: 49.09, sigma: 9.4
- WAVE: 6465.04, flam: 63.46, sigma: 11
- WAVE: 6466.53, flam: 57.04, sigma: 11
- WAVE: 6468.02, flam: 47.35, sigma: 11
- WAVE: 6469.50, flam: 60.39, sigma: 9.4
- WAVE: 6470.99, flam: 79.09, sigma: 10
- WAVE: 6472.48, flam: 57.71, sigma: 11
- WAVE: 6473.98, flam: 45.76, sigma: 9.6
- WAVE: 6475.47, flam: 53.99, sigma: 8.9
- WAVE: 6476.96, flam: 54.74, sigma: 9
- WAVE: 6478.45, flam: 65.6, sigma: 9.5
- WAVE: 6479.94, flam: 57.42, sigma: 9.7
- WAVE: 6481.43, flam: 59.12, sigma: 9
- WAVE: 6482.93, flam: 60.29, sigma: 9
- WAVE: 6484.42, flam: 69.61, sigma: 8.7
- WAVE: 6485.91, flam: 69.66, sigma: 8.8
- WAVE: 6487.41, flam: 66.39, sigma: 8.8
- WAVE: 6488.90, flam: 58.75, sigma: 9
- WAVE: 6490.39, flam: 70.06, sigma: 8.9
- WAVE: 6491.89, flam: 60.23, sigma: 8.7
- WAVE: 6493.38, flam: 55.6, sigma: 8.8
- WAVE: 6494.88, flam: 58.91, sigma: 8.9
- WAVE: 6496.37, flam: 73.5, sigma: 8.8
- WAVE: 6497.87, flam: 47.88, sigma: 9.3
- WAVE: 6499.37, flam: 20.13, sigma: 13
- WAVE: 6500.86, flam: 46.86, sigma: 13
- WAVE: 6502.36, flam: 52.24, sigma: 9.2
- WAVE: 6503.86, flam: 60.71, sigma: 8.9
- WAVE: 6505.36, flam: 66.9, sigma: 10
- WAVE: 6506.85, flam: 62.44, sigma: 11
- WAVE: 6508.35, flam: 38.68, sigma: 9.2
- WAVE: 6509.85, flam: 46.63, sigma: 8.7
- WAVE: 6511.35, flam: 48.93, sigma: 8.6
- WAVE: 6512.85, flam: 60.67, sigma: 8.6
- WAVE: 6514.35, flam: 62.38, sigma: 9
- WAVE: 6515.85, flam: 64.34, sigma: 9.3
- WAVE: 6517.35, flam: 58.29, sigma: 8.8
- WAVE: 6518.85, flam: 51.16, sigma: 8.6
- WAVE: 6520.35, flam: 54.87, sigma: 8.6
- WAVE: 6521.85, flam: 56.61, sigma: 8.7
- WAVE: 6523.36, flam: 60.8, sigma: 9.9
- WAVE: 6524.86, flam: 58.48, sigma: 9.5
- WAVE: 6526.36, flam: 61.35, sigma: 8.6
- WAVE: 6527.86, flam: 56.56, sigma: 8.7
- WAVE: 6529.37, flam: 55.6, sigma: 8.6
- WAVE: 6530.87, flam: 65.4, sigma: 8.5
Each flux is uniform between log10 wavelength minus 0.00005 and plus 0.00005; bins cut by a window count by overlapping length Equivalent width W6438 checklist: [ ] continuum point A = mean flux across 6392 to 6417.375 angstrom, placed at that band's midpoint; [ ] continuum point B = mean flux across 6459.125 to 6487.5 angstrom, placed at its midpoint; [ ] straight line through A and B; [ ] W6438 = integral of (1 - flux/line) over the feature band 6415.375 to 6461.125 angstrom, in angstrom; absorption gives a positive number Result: 1.97 angstrom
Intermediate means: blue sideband 57.7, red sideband 60.5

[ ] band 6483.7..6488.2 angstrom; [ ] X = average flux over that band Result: 68.5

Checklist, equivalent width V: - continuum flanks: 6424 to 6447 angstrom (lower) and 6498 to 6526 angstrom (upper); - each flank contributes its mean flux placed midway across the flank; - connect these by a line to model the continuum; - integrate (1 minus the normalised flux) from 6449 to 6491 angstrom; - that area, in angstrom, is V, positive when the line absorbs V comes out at -4.6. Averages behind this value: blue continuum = 54.6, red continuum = 53.9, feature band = 60.3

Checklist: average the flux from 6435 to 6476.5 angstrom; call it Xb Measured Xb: 57.2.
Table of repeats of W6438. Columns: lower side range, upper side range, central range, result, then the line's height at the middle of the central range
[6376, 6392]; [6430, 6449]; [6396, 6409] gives -1.3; 55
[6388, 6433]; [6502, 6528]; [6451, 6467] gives -0.5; 56.5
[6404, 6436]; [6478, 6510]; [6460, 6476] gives -0.4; 57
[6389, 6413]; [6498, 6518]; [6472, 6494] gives -2.6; 54.1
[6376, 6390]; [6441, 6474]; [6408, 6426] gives 1.6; 56.9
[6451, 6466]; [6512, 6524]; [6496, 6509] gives 1.5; 58.5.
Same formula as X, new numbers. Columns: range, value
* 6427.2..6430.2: 53.5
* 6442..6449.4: 58.1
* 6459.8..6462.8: 64.6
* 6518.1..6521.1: 53.1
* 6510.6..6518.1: 58.9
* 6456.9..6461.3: 67.8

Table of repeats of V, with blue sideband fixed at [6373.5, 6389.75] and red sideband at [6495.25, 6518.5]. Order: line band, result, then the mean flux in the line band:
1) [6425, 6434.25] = -0.16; 56.6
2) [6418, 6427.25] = 0.06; 55.4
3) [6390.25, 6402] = -0.72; 59.7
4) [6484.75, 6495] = -1.68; 63.3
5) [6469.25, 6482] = -1.07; 59.3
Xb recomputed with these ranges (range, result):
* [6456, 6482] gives 59.9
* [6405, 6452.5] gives 55.7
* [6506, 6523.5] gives 55.4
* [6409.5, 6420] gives 49.9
